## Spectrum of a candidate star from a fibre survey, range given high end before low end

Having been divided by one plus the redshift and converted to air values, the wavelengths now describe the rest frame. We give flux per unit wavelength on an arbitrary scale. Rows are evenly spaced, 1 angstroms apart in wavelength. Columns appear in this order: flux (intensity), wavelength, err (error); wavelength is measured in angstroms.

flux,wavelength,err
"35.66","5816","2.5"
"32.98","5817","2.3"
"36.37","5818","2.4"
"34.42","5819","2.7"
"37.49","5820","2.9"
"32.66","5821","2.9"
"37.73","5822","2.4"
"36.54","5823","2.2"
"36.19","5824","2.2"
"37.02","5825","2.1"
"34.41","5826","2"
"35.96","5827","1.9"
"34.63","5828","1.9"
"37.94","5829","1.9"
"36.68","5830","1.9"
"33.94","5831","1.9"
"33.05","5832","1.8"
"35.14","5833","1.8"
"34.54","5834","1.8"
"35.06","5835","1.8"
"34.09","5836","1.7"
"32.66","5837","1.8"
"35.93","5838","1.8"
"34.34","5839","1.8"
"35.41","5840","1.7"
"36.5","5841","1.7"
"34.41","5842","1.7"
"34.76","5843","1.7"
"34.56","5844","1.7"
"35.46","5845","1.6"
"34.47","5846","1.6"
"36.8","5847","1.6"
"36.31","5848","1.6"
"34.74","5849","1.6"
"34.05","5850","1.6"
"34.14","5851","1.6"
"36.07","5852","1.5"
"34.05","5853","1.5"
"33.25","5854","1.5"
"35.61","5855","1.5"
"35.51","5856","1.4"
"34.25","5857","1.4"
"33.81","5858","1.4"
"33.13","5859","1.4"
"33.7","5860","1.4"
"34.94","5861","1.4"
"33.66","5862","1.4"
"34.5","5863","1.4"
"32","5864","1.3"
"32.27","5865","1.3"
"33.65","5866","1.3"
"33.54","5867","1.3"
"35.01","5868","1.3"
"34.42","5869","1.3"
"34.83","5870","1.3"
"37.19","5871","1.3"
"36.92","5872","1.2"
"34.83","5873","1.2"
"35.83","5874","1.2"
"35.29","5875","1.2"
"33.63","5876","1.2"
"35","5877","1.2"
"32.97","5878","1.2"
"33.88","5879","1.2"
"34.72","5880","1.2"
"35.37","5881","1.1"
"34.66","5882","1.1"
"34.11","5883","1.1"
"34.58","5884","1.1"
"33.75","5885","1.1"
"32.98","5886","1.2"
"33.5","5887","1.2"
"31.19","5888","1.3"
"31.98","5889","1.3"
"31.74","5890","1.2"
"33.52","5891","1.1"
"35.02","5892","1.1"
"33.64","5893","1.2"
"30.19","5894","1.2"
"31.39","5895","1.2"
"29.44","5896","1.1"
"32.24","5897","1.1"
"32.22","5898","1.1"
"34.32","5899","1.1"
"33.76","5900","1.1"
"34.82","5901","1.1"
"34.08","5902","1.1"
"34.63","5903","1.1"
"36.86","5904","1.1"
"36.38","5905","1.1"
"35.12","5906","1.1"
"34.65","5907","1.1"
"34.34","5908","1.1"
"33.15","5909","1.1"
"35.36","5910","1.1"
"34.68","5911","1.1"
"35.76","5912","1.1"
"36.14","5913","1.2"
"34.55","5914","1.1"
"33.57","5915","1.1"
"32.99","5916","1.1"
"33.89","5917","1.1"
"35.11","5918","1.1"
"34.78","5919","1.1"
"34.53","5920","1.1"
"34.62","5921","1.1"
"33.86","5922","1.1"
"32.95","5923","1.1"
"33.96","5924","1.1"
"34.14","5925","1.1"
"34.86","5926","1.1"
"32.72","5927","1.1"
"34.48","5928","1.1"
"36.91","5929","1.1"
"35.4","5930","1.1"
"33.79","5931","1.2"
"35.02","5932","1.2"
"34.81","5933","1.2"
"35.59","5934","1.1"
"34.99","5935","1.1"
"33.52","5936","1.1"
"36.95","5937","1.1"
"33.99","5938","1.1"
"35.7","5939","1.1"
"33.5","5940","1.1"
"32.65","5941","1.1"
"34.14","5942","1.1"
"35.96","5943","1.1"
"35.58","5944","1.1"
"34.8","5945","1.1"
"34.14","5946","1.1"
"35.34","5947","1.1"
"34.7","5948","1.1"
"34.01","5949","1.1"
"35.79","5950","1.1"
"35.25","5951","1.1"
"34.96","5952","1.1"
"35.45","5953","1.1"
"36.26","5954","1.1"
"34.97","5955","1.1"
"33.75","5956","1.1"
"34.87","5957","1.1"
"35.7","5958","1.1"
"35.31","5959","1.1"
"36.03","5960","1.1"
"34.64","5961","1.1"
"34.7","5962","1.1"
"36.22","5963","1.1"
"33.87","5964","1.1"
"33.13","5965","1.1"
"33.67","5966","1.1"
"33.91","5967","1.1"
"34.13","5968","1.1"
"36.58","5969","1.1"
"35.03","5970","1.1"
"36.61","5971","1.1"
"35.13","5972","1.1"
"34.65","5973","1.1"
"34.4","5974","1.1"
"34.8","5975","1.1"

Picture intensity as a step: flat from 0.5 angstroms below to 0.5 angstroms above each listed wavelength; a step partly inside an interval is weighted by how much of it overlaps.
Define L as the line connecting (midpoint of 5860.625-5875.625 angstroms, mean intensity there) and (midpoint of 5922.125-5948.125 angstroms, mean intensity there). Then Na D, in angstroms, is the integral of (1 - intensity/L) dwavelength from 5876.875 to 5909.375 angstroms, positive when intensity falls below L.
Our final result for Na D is 0.9 angstroms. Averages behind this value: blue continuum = 34.6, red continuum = 34.6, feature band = 33.6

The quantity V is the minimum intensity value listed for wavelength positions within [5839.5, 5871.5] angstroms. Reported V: 32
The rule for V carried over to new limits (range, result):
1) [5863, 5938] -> 29.44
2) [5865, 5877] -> 32.27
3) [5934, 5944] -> 32.65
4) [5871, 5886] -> 32.97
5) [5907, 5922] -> 32.99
